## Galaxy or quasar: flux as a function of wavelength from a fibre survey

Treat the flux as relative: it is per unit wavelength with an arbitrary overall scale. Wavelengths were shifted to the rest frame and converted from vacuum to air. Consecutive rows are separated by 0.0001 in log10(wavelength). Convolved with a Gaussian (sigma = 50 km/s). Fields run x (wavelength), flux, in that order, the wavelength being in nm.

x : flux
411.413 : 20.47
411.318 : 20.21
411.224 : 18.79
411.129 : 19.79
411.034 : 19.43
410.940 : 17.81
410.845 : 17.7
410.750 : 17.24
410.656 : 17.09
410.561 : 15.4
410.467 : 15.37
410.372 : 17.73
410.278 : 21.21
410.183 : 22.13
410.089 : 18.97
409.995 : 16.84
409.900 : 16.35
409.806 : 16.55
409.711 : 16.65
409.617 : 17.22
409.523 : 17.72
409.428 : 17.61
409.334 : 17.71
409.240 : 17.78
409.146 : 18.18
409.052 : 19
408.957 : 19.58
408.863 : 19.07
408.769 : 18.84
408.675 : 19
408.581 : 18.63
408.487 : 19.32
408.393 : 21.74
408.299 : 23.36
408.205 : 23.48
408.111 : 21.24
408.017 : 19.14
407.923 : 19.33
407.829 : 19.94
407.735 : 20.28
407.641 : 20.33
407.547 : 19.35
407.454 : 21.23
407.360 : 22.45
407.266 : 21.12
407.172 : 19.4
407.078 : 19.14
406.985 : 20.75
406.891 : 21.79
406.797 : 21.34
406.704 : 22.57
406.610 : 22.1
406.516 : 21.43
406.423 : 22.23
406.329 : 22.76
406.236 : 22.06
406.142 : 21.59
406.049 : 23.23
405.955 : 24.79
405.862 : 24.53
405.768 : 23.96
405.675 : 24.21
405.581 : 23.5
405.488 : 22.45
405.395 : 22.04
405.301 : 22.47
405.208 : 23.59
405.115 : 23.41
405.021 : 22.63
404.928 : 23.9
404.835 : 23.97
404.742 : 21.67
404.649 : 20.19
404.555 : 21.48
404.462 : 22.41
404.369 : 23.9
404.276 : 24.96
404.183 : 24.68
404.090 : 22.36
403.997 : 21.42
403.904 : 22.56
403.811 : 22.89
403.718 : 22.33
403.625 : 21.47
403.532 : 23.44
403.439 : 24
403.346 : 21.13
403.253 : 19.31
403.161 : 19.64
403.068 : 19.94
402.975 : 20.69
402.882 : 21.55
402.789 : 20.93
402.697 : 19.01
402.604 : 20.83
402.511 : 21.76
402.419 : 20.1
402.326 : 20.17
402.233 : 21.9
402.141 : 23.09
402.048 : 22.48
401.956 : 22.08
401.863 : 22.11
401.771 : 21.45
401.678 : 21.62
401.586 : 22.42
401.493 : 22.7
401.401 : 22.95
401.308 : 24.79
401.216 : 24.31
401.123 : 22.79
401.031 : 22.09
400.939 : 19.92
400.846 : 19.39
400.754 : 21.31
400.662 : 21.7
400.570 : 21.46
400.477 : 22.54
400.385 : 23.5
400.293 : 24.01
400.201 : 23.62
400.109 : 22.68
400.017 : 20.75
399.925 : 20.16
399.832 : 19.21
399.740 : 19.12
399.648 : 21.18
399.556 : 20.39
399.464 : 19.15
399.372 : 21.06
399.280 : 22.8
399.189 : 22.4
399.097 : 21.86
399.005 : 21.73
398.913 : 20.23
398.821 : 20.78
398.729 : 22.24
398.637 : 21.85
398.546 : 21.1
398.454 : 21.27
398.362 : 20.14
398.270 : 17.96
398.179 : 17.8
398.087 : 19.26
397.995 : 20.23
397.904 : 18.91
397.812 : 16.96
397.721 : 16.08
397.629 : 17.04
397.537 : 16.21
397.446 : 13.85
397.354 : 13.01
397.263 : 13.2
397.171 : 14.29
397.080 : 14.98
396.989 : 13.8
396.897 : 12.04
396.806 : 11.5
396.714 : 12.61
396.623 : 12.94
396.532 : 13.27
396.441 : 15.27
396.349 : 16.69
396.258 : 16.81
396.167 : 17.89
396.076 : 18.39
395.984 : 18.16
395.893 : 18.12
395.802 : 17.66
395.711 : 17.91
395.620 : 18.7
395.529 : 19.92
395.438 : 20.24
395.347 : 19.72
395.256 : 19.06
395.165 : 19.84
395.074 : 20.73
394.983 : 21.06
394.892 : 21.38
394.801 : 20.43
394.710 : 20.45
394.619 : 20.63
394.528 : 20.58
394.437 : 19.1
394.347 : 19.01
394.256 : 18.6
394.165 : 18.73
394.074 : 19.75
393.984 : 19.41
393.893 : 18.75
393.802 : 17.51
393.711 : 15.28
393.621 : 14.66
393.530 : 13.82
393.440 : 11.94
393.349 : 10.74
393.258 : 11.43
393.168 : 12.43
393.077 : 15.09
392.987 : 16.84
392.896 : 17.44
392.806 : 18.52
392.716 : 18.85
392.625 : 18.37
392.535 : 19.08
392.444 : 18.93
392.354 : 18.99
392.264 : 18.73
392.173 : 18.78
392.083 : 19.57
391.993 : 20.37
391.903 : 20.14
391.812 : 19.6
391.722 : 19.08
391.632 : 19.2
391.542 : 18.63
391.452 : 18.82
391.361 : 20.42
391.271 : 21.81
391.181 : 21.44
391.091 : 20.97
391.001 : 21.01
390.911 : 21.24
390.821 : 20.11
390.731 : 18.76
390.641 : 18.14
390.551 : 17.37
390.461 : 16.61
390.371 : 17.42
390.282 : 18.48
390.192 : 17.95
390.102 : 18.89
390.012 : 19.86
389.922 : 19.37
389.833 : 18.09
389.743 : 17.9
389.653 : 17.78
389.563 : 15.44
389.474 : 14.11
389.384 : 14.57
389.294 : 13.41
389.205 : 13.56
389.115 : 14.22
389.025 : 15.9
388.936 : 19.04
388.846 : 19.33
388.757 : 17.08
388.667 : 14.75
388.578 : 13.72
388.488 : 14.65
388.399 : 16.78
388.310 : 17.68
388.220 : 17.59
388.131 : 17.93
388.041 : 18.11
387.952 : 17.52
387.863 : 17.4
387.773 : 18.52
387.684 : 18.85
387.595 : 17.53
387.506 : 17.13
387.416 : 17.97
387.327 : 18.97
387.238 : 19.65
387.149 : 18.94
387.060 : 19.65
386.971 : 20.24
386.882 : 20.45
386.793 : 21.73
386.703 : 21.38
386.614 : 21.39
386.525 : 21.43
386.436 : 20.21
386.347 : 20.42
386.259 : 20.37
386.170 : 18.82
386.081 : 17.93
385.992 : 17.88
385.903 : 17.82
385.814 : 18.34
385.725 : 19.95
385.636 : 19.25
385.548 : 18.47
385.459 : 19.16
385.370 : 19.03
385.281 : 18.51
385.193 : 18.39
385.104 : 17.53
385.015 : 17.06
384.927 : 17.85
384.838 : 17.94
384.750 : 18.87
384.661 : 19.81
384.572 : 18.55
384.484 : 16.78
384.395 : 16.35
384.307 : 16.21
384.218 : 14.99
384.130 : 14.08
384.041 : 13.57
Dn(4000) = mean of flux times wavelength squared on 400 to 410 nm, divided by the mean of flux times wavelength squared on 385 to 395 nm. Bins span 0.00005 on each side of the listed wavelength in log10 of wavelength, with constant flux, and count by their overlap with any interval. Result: 1.3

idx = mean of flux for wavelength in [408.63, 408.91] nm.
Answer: 19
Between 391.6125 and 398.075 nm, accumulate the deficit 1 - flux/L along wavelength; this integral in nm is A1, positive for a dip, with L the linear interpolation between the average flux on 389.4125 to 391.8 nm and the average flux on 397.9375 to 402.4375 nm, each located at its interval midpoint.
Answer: 0.846 nm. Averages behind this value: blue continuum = 18.8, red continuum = 21.4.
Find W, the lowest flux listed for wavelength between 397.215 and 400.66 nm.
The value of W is 13.01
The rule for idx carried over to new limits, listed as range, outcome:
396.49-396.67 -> 13.1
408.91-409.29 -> 18.6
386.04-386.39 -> 19.4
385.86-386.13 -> 17.9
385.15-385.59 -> 18.7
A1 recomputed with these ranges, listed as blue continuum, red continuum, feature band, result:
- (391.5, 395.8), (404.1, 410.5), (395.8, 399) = 0.34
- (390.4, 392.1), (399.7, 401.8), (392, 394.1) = 0.34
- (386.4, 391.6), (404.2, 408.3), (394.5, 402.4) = 0.32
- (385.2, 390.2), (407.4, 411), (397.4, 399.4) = -0.12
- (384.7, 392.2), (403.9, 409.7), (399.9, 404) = -0.25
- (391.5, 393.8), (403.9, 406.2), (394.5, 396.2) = -0.11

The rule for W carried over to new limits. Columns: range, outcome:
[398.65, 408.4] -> 19.01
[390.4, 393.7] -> 10.74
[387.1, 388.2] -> 17.13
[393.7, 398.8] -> 11.5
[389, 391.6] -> 13.41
